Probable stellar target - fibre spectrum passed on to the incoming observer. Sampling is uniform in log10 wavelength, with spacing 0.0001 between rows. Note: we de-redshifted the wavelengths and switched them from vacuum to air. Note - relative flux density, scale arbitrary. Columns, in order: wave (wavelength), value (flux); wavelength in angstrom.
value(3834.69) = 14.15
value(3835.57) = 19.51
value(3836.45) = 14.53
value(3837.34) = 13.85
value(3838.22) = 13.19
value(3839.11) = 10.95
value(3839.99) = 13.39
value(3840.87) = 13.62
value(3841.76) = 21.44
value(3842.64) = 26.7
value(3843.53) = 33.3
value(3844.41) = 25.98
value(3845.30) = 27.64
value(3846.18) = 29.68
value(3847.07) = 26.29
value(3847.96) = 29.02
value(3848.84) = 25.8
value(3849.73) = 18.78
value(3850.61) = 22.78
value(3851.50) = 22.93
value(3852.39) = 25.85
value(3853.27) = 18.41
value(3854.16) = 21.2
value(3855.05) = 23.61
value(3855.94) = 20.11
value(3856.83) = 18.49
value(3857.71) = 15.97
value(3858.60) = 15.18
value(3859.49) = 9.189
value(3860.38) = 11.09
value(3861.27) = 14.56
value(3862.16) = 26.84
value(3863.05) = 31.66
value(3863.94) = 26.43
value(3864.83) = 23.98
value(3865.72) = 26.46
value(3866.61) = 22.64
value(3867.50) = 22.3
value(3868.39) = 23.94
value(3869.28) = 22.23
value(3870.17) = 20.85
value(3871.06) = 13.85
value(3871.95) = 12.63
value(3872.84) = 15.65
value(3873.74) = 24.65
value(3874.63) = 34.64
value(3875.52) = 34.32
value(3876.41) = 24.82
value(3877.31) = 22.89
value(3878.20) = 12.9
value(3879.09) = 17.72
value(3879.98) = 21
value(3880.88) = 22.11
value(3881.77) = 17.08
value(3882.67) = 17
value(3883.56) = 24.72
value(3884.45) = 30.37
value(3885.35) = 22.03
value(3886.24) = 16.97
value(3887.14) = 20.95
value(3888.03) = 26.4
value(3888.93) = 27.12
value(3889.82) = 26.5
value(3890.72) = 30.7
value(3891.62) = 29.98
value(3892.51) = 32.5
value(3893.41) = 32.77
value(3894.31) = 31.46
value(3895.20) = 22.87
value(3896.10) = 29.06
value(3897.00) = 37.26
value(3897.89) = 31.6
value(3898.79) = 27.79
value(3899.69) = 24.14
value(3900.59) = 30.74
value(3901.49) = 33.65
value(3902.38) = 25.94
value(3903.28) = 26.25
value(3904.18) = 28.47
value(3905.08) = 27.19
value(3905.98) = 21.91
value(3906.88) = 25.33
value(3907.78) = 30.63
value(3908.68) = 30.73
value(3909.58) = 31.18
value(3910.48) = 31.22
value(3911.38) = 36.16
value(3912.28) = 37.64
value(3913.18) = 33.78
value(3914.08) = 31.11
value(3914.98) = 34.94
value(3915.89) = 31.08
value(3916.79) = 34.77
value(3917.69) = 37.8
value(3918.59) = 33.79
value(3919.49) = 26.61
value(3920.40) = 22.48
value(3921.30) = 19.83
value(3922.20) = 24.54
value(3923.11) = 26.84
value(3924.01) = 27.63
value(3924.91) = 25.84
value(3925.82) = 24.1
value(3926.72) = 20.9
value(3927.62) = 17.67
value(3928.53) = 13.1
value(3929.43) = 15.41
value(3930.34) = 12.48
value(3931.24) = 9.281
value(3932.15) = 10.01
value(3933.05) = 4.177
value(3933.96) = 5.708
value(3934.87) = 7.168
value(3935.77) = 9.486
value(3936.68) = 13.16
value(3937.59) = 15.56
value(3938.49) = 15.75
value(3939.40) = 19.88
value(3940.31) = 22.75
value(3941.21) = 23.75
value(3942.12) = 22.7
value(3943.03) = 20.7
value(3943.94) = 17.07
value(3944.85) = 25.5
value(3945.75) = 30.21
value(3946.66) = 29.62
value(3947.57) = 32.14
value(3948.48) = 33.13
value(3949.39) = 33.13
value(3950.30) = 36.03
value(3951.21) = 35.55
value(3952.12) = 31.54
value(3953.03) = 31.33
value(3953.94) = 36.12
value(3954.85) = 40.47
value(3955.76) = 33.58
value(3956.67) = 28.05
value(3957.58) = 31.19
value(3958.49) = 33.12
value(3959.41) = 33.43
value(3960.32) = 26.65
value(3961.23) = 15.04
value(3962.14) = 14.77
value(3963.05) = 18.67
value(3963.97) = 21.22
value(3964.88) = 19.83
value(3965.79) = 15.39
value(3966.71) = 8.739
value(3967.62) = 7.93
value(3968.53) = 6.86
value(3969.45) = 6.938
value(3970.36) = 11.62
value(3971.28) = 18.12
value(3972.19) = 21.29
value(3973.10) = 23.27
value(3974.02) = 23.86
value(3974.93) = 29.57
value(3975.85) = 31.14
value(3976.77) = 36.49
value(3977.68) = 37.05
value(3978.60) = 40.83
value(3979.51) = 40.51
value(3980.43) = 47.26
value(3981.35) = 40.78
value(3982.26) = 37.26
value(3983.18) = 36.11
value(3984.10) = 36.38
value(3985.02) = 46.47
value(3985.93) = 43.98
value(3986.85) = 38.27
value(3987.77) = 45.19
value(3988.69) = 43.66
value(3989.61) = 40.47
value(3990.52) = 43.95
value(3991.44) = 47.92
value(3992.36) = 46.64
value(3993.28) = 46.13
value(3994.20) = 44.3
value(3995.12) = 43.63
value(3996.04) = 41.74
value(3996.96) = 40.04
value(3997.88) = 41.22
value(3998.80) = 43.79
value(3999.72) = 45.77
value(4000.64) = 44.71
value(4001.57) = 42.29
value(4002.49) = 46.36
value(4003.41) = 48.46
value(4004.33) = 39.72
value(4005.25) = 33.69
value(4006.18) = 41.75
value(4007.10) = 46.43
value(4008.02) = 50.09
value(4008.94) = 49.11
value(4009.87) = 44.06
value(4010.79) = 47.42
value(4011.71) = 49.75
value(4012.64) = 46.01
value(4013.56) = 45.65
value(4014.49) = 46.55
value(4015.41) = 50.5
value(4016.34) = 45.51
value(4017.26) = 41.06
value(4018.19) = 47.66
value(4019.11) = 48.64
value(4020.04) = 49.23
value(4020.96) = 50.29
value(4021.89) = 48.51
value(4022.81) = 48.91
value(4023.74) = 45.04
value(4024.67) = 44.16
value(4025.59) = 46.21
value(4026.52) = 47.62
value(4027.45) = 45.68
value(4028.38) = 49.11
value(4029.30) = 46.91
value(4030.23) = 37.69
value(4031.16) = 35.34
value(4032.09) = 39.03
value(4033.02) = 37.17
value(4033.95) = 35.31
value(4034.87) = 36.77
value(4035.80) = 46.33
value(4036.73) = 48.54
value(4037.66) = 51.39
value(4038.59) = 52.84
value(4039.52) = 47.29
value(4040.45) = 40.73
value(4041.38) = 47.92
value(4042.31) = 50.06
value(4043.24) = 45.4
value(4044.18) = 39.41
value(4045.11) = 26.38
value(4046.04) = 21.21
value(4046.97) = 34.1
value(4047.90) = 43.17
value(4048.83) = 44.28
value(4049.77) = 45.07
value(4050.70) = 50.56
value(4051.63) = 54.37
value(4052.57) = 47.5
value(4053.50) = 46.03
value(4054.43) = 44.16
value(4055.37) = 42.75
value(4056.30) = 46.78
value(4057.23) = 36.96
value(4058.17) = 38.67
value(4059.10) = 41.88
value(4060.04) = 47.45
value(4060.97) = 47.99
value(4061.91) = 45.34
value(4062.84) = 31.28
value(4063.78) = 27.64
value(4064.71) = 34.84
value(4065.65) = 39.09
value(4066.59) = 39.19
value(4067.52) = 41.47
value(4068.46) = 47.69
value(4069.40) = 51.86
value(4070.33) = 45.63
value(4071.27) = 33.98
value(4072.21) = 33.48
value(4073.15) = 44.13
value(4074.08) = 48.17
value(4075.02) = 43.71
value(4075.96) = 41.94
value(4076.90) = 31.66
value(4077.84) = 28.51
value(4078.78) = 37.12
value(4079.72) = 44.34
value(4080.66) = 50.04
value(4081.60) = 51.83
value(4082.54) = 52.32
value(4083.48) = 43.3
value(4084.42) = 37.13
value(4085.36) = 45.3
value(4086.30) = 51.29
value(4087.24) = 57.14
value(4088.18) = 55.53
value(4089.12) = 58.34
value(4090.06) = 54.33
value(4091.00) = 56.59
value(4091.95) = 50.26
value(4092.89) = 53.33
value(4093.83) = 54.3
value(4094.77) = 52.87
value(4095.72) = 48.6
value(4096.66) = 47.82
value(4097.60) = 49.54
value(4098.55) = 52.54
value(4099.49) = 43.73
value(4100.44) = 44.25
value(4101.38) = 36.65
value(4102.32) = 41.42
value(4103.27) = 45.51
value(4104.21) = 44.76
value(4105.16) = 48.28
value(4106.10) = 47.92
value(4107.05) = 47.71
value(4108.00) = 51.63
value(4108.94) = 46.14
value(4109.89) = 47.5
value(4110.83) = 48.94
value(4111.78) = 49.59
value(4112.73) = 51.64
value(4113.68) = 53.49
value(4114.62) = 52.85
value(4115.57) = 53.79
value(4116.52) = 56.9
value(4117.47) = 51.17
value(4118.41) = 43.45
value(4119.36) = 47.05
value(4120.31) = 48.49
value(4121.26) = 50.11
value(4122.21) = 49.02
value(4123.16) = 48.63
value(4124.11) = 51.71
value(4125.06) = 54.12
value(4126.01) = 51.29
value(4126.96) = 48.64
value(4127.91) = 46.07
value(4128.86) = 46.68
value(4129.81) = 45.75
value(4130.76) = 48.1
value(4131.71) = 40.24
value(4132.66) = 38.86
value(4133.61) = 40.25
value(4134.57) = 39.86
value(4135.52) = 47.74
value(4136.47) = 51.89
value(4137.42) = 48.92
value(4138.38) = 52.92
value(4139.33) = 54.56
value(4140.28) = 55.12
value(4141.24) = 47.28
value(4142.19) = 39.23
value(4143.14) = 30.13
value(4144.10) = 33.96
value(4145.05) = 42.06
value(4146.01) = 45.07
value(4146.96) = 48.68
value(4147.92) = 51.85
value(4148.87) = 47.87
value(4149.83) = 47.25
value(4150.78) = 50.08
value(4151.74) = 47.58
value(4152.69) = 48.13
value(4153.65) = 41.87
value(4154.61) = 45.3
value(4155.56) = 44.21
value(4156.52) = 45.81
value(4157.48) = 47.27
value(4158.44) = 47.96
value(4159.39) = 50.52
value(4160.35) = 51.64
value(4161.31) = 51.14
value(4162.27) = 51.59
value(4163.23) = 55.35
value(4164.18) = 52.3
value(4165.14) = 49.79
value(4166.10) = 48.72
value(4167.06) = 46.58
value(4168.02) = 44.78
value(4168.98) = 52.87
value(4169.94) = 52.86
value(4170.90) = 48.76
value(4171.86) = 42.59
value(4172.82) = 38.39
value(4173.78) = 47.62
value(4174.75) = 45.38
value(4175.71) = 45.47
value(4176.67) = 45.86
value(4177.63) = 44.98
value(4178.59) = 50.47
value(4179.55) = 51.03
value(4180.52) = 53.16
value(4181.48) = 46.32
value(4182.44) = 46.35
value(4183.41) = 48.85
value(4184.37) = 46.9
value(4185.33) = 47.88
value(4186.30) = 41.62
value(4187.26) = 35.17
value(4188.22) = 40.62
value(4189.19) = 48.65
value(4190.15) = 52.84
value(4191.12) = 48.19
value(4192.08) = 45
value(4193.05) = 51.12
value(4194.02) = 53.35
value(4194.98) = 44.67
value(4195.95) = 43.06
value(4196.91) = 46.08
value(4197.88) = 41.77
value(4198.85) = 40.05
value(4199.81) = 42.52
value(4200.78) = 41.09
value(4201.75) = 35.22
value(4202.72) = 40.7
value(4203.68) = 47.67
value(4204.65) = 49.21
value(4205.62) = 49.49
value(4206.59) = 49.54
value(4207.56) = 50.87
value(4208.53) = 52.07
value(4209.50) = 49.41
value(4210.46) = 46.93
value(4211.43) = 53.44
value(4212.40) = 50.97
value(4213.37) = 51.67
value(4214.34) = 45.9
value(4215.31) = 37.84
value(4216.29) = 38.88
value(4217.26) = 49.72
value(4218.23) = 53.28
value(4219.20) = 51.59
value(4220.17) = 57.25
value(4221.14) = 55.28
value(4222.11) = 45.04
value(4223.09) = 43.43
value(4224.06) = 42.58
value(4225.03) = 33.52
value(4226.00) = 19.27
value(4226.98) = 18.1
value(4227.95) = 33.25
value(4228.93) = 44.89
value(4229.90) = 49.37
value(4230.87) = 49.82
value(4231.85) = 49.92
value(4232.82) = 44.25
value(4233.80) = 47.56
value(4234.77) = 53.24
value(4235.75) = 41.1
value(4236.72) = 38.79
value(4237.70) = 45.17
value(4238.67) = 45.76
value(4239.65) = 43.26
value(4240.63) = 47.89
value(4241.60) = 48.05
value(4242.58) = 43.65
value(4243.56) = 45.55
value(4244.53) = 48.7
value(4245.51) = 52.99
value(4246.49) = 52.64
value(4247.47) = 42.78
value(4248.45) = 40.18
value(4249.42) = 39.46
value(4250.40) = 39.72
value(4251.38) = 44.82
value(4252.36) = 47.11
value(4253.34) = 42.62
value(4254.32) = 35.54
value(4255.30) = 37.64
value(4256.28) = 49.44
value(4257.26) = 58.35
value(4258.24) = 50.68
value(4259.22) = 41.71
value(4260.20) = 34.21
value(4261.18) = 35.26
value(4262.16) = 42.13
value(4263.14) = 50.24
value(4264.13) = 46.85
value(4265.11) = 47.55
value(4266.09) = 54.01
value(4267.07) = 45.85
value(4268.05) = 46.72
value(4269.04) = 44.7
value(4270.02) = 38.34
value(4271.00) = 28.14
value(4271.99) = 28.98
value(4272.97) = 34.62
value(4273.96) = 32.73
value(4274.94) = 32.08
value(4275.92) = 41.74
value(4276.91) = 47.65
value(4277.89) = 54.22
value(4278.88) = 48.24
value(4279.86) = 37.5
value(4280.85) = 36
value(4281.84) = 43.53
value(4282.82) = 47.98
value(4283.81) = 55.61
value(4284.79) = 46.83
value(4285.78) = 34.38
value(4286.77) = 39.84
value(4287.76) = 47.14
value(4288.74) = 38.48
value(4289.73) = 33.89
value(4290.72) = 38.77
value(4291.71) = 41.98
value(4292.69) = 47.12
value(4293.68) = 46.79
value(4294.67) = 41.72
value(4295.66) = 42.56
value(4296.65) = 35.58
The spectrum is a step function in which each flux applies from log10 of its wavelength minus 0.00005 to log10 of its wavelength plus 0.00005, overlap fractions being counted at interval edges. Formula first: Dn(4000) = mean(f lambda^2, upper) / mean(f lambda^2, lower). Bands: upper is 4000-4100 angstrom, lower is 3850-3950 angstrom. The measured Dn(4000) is 2.0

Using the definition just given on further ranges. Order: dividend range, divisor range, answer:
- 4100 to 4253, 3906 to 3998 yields 1.85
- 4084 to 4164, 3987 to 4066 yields 1.16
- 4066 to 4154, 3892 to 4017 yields 1.64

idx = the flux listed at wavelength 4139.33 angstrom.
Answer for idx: 54.56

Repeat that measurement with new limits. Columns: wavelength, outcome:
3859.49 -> 9.189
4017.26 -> 41.06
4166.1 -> 48.72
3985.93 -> 43.98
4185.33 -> 47.88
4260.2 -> 34.21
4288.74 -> 38.48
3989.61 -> 40.47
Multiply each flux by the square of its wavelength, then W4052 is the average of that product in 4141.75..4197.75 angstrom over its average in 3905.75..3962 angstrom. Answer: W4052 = 2.07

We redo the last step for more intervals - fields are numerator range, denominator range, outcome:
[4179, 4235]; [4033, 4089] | 1.14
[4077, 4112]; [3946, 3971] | 2.06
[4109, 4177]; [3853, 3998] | 2.00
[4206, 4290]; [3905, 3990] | 1.92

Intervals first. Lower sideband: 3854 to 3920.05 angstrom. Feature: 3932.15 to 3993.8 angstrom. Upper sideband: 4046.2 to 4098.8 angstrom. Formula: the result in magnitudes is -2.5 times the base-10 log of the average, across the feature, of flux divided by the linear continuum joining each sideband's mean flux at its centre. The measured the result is 0.22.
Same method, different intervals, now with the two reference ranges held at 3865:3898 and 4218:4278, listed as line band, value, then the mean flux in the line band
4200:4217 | -0.13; 46.5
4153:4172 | -0.24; 48.7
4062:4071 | -0.18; 40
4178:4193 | -0.17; 47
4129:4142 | -0.24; 46.9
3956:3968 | 0.31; 21.4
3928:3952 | 0.35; 19.9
